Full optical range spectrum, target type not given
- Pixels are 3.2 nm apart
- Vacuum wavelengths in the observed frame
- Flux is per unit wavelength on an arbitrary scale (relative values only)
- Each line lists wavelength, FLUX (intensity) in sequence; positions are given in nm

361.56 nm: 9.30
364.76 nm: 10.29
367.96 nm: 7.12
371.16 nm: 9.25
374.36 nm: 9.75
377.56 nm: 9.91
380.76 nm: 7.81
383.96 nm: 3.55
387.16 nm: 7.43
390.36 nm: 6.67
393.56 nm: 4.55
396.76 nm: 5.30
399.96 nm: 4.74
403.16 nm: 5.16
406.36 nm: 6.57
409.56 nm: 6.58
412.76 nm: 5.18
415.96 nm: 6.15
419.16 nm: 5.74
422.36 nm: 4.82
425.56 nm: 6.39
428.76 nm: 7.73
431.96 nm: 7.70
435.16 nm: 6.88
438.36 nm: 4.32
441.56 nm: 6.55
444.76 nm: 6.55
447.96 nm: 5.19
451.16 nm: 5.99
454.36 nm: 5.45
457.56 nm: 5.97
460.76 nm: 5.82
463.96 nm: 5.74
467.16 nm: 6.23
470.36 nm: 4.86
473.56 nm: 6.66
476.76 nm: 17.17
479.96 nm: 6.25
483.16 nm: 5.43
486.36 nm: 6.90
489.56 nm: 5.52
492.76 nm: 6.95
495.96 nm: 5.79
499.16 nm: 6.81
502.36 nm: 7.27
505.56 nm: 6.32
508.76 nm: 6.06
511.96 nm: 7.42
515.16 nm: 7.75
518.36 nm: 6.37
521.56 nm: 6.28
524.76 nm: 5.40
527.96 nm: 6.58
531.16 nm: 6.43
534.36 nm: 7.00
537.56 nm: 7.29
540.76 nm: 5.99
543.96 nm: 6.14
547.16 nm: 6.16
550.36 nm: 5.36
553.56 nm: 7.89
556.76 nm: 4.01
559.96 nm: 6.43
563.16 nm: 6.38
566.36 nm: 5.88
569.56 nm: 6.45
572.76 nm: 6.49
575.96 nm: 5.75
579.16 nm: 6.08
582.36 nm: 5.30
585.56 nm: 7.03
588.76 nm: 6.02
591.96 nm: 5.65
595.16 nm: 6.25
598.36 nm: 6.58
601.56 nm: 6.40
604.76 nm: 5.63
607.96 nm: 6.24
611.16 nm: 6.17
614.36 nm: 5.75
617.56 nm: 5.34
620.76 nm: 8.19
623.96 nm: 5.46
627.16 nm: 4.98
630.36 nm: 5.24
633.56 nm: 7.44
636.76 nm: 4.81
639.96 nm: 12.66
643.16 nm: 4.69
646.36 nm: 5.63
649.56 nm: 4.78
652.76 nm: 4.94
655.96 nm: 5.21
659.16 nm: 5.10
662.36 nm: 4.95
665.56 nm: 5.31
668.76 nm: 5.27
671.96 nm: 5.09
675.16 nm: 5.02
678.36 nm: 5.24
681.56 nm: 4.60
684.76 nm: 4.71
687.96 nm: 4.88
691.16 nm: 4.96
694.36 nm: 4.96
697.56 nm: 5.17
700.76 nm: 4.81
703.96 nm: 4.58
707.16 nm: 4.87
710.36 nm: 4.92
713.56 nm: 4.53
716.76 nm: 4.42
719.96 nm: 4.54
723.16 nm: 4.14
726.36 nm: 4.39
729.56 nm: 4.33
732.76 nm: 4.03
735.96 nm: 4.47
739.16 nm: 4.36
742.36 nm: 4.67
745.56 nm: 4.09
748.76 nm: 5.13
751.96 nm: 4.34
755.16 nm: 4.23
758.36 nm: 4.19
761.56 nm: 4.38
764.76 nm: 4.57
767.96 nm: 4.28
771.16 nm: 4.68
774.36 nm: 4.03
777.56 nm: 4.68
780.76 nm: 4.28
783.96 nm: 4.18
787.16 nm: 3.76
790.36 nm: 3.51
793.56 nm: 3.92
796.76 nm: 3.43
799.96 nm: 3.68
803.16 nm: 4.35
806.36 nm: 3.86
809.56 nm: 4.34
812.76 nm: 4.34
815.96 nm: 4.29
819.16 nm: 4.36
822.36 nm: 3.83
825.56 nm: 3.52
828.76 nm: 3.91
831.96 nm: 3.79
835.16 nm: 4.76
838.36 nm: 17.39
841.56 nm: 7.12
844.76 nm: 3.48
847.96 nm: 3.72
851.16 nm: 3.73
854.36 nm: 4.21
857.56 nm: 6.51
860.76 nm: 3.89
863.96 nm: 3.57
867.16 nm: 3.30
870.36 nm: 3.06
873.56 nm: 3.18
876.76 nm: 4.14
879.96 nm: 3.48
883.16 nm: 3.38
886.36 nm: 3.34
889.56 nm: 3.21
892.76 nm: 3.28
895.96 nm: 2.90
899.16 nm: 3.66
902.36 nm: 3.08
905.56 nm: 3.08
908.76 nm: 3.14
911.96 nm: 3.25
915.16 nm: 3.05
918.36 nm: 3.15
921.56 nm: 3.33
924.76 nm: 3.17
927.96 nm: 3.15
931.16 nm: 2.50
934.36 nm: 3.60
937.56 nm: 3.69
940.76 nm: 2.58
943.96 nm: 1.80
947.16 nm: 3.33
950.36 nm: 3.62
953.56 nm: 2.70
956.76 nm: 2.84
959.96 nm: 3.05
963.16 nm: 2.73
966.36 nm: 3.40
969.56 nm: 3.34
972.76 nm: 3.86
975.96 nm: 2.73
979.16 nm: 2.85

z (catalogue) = 0.28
